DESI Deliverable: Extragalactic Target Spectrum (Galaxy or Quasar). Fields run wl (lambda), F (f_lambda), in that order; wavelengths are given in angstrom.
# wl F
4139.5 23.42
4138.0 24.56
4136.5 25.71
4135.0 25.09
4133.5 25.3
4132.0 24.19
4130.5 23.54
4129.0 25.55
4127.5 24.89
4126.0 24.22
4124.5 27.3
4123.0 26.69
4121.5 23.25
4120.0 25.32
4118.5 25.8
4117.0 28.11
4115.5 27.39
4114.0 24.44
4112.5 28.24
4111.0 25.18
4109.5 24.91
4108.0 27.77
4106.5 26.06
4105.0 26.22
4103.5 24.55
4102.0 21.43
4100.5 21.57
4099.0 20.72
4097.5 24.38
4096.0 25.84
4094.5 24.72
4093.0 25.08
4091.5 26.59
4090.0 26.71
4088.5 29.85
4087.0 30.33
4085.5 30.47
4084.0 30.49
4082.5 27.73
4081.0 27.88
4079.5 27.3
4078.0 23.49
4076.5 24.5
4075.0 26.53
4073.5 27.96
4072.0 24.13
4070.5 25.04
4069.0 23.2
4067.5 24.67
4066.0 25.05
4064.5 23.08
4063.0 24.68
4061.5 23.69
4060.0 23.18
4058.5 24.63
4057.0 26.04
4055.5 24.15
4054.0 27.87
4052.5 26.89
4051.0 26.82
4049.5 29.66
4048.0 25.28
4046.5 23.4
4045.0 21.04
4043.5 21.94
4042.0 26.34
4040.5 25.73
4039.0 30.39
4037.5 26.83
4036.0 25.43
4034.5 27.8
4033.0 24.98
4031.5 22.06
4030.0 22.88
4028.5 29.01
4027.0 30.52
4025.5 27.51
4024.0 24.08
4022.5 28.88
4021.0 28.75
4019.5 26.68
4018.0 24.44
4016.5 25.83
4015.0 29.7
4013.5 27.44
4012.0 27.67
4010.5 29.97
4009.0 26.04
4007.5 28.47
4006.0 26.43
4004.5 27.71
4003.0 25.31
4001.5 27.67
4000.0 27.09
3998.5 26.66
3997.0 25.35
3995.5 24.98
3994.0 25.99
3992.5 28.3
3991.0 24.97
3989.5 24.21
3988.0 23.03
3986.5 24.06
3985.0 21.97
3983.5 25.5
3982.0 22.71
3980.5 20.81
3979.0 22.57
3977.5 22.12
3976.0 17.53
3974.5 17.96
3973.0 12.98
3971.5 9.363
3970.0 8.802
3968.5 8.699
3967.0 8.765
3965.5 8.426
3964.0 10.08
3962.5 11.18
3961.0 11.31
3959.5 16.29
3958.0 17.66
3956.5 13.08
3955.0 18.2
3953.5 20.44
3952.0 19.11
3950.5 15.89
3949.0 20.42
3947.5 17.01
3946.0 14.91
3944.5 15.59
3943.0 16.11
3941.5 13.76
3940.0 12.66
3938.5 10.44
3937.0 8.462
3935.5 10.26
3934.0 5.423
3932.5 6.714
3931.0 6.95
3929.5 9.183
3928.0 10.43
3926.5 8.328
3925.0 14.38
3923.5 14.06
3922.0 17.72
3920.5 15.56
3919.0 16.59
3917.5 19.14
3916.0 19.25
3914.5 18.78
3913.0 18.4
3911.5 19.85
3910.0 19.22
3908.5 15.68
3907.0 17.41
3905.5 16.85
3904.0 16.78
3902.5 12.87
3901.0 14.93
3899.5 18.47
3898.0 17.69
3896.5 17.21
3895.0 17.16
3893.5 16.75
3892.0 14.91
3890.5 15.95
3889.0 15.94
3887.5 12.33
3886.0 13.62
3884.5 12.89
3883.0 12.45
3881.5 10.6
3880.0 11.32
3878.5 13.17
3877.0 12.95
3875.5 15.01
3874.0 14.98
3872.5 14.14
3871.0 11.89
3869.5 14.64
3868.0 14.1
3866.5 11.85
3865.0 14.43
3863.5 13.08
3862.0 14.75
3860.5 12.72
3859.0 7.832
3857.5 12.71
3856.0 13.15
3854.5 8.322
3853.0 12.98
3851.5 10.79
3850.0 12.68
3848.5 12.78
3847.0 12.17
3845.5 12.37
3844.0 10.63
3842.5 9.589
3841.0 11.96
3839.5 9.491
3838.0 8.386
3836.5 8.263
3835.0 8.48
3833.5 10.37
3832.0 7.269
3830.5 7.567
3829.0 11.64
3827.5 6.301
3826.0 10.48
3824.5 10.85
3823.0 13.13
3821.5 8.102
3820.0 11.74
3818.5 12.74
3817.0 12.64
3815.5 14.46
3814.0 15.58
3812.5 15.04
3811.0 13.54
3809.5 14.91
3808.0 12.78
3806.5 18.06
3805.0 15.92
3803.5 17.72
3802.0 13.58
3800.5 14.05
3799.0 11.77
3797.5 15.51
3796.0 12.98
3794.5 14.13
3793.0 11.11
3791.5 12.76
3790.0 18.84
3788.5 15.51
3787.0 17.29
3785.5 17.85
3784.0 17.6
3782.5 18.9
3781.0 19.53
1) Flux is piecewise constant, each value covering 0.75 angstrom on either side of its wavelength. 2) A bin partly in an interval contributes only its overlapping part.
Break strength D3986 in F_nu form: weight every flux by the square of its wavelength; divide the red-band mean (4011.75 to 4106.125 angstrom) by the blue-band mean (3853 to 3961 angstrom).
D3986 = 1.94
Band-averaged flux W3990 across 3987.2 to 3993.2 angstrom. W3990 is 25.1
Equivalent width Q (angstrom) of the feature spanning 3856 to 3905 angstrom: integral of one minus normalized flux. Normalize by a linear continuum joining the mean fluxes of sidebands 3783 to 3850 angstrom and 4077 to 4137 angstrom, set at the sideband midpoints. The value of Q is 4.91 angstrom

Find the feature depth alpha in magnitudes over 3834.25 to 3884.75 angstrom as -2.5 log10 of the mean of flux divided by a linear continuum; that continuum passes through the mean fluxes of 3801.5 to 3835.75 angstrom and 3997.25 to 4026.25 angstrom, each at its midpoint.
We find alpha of 0.28 mag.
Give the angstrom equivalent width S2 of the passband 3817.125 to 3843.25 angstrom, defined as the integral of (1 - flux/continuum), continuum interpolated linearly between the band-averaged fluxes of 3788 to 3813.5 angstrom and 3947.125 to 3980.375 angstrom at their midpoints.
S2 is 8.6 angstrom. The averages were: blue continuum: 14.6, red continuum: 15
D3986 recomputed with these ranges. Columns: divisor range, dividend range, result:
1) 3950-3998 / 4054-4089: 1.49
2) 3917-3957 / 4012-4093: 2.03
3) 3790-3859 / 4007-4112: 2.43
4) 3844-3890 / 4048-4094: 2.28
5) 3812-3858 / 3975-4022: 2.51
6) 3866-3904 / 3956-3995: 1.29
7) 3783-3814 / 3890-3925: 1.19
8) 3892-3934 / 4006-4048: 1.84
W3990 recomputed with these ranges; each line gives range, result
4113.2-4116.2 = 25.9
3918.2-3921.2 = 16.1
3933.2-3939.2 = 8.62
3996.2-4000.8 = 26.4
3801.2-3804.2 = 15.6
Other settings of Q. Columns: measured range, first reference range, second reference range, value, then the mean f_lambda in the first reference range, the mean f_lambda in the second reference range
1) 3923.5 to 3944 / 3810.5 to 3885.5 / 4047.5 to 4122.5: 7.81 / 11.8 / 25.8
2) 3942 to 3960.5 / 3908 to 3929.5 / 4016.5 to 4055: 1.85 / 16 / 26.2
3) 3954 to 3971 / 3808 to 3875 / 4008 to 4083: 6.74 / 11.7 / 26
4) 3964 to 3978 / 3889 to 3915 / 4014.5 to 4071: 5.84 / 16.9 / 25.7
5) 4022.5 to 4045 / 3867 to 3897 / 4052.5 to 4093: -2.28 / 14.1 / 26.1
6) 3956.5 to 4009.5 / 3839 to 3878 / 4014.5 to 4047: 5.66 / 12.4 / 26.1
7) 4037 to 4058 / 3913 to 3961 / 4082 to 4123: -3.53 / 14.3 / 26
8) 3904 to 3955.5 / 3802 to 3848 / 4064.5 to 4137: 6.63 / 11.8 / 25.7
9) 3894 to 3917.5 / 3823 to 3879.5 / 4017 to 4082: -3.06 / 11.5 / 25.7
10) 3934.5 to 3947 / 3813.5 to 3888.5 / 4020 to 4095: 3.69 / 11.7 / 26.1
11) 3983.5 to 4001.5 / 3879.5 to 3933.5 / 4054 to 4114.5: -4.66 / 14.9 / 25.6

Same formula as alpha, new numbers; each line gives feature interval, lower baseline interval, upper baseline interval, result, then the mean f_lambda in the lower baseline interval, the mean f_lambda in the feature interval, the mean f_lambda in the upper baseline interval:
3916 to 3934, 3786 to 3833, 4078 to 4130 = 0.394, 13.2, 12.6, 26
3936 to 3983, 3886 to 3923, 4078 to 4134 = 0.276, 16.8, 15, 25.9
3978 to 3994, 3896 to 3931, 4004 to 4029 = 0.011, 15.8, 23.9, 27.6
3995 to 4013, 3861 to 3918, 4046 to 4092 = -0.210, 15.3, 27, 26.2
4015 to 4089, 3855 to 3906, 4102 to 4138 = -0.175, 14.1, 26.1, 25.5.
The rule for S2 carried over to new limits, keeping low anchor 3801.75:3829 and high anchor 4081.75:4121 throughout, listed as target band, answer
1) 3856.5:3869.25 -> 2.1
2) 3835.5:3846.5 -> 3.2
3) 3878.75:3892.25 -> 2.5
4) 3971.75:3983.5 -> 0.6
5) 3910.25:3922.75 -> -0.3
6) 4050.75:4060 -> -0.7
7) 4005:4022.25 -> -4.1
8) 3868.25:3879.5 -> 1.4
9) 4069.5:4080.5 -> -0.3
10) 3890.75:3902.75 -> 0.3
